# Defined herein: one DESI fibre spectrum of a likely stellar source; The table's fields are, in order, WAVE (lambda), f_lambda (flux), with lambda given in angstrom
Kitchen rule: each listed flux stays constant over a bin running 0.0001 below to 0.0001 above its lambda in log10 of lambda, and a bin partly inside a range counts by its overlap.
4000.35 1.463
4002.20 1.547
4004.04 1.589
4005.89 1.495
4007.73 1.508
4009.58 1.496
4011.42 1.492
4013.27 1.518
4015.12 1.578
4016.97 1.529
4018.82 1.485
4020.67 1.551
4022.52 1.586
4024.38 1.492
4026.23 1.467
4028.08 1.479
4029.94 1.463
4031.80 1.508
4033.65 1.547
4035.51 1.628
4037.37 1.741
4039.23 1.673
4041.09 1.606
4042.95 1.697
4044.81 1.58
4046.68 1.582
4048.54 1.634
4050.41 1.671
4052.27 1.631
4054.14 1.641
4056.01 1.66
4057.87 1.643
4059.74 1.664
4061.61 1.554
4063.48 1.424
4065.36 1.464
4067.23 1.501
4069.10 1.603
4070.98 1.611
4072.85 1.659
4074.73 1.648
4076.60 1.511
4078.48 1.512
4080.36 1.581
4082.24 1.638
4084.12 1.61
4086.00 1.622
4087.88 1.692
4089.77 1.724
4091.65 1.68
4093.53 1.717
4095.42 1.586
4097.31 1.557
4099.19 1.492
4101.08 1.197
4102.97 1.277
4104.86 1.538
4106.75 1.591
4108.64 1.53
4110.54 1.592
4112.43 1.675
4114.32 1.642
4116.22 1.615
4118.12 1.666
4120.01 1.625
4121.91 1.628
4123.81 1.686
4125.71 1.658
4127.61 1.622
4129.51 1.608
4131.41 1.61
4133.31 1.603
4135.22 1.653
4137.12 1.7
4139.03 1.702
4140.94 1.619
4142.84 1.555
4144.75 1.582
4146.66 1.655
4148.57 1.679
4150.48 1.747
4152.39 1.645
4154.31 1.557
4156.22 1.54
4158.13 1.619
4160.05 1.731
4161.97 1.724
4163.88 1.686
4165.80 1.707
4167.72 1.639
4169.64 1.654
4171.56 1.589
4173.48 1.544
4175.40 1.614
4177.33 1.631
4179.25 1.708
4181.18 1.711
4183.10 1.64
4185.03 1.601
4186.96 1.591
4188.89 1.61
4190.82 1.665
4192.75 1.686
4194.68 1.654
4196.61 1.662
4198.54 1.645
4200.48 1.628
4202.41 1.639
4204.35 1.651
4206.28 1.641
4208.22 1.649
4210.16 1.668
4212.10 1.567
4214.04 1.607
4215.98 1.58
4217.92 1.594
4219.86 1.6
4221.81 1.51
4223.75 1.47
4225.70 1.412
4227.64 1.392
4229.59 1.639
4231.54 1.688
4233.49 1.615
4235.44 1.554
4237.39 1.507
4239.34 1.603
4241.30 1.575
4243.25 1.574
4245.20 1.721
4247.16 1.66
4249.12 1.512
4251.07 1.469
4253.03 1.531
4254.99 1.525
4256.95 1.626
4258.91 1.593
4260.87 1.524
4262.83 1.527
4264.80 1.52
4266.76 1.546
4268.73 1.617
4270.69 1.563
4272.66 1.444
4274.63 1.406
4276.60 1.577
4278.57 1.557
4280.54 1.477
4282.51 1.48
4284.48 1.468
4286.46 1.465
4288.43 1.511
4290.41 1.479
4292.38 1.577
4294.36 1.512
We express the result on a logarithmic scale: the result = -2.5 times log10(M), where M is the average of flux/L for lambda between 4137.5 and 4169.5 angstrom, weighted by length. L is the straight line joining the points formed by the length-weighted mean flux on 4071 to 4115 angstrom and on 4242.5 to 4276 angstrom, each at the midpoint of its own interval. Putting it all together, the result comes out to -0.06 mag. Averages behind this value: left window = 1.58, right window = 1.55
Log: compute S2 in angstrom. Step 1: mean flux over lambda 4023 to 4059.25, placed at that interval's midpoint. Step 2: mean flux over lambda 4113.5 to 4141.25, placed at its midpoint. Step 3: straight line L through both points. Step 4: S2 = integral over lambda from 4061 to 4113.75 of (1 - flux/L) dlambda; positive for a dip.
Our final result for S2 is 1.9 angstrom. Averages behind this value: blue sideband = 1.6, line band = 1.56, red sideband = 1.64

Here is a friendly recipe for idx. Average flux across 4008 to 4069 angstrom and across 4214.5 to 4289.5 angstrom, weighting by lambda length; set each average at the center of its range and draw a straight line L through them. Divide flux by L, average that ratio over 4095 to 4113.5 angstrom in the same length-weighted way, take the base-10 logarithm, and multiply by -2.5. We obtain 0.04 mag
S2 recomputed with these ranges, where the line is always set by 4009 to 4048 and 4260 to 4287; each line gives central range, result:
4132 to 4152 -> -1.4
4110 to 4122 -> -0.7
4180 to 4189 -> -0.6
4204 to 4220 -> -1.0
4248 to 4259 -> -0.2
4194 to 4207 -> -1.0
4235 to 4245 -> -0.4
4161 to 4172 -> -1.0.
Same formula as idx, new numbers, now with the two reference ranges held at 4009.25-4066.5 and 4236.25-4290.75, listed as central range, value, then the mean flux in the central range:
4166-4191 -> -0.055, 1.63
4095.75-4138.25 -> -0.015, 1.58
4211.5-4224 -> -0.015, 1.57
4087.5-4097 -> -0.072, 1.67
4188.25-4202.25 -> -0.070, 1.65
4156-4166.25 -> -0.082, 1.68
